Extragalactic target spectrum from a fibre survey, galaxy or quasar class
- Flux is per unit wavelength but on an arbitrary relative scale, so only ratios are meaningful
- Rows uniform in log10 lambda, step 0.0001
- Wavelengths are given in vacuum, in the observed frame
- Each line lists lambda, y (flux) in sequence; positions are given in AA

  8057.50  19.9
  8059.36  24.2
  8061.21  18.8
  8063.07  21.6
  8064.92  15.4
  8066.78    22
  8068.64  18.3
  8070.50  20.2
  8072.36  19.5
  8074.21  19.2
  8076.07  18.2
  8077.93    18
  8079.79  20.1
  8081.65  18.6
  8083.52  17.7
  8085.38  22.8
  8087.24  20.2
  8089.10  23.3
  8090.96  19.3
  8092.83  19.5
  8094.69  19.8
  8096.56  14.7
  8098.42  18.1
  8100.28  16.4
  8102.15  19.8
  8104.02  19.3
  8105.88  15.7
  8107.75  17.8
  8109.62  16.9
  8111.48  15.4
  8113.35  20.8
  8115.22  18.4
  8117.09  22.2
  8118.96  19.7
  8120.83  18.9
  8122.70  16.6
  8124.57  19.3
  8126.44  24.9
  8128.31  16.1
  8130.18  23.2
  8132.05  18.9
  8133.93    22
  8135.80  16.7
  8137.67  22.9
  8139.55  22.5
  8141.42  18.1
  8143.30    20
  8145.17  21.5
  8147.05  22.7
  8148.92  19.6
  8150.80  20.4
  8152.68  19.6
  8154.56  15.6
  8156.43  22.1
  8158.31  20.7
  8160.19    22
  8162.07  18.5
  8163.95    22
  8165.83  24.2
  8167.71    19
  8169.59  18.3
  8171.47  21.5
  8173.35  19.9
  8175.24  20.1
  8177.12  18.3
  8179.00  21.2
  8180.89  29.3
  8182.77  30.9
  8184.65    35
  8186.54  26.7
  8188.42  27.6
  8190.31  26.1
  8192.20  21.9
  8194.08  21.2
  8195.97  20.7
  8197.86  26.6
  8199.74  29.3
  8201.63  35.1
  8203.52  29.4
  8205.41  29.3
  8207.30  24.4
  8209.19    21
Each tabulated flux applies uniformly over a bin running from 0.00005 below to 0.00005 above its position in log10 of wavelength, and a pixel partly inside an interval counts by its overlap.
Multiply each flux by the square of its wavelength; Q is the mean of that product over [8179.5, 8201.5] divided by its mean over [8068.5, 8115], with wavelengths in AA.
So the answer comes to 1.47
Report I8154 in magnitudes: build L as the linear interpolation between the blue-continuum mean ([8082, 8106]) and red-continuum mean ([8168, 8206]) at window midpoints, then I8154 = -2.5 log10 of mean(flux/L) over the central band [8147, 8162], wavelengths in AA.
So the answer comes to 0.15 mag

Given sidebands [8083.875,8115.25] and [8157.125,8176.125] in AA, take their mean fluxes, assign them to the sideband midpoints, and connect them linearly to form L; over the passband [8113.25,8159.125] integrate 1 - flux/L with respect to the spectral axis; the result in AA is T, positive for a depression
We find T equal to -0.86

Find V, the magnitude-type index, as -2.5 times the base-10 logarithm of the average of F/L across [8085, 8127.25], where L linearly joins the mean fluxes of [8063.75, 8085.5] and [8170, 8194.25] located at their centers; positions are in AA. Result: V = 0.09 mag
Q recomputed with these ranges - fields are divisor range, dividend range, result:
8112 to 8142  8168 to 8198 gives 1.21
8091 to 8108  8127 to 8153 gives 1.15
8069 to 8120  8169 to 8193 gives 1.32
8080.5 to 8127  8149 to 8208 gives 1.27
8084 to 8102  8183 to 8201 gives 1.40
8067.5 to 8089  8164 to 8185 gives 1.21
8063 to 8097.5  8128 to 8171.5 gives 1.07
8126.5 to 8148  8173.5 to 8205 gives 1.28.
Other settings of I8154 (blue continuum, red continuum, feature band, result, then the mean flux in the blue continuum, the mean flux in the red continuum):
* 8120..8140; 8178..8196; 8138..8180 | 0.139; 20.1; 26.3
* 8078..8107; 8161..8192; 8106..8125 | 0.101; 19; 23.6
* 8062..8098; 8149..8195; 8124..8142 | 0.034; 19.4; 22.5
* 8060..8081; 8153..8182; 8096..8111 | 0.144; 19.3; 20.9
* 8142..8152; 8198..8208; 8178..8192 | -0.046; 20.7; 29.4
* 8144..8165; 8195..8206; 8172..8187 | -0.007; 20.4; 28.4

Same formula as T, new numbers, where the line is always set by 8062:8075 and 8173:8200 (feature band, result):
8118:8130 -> 1.4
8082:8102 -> 1.3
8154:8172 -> 2.6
